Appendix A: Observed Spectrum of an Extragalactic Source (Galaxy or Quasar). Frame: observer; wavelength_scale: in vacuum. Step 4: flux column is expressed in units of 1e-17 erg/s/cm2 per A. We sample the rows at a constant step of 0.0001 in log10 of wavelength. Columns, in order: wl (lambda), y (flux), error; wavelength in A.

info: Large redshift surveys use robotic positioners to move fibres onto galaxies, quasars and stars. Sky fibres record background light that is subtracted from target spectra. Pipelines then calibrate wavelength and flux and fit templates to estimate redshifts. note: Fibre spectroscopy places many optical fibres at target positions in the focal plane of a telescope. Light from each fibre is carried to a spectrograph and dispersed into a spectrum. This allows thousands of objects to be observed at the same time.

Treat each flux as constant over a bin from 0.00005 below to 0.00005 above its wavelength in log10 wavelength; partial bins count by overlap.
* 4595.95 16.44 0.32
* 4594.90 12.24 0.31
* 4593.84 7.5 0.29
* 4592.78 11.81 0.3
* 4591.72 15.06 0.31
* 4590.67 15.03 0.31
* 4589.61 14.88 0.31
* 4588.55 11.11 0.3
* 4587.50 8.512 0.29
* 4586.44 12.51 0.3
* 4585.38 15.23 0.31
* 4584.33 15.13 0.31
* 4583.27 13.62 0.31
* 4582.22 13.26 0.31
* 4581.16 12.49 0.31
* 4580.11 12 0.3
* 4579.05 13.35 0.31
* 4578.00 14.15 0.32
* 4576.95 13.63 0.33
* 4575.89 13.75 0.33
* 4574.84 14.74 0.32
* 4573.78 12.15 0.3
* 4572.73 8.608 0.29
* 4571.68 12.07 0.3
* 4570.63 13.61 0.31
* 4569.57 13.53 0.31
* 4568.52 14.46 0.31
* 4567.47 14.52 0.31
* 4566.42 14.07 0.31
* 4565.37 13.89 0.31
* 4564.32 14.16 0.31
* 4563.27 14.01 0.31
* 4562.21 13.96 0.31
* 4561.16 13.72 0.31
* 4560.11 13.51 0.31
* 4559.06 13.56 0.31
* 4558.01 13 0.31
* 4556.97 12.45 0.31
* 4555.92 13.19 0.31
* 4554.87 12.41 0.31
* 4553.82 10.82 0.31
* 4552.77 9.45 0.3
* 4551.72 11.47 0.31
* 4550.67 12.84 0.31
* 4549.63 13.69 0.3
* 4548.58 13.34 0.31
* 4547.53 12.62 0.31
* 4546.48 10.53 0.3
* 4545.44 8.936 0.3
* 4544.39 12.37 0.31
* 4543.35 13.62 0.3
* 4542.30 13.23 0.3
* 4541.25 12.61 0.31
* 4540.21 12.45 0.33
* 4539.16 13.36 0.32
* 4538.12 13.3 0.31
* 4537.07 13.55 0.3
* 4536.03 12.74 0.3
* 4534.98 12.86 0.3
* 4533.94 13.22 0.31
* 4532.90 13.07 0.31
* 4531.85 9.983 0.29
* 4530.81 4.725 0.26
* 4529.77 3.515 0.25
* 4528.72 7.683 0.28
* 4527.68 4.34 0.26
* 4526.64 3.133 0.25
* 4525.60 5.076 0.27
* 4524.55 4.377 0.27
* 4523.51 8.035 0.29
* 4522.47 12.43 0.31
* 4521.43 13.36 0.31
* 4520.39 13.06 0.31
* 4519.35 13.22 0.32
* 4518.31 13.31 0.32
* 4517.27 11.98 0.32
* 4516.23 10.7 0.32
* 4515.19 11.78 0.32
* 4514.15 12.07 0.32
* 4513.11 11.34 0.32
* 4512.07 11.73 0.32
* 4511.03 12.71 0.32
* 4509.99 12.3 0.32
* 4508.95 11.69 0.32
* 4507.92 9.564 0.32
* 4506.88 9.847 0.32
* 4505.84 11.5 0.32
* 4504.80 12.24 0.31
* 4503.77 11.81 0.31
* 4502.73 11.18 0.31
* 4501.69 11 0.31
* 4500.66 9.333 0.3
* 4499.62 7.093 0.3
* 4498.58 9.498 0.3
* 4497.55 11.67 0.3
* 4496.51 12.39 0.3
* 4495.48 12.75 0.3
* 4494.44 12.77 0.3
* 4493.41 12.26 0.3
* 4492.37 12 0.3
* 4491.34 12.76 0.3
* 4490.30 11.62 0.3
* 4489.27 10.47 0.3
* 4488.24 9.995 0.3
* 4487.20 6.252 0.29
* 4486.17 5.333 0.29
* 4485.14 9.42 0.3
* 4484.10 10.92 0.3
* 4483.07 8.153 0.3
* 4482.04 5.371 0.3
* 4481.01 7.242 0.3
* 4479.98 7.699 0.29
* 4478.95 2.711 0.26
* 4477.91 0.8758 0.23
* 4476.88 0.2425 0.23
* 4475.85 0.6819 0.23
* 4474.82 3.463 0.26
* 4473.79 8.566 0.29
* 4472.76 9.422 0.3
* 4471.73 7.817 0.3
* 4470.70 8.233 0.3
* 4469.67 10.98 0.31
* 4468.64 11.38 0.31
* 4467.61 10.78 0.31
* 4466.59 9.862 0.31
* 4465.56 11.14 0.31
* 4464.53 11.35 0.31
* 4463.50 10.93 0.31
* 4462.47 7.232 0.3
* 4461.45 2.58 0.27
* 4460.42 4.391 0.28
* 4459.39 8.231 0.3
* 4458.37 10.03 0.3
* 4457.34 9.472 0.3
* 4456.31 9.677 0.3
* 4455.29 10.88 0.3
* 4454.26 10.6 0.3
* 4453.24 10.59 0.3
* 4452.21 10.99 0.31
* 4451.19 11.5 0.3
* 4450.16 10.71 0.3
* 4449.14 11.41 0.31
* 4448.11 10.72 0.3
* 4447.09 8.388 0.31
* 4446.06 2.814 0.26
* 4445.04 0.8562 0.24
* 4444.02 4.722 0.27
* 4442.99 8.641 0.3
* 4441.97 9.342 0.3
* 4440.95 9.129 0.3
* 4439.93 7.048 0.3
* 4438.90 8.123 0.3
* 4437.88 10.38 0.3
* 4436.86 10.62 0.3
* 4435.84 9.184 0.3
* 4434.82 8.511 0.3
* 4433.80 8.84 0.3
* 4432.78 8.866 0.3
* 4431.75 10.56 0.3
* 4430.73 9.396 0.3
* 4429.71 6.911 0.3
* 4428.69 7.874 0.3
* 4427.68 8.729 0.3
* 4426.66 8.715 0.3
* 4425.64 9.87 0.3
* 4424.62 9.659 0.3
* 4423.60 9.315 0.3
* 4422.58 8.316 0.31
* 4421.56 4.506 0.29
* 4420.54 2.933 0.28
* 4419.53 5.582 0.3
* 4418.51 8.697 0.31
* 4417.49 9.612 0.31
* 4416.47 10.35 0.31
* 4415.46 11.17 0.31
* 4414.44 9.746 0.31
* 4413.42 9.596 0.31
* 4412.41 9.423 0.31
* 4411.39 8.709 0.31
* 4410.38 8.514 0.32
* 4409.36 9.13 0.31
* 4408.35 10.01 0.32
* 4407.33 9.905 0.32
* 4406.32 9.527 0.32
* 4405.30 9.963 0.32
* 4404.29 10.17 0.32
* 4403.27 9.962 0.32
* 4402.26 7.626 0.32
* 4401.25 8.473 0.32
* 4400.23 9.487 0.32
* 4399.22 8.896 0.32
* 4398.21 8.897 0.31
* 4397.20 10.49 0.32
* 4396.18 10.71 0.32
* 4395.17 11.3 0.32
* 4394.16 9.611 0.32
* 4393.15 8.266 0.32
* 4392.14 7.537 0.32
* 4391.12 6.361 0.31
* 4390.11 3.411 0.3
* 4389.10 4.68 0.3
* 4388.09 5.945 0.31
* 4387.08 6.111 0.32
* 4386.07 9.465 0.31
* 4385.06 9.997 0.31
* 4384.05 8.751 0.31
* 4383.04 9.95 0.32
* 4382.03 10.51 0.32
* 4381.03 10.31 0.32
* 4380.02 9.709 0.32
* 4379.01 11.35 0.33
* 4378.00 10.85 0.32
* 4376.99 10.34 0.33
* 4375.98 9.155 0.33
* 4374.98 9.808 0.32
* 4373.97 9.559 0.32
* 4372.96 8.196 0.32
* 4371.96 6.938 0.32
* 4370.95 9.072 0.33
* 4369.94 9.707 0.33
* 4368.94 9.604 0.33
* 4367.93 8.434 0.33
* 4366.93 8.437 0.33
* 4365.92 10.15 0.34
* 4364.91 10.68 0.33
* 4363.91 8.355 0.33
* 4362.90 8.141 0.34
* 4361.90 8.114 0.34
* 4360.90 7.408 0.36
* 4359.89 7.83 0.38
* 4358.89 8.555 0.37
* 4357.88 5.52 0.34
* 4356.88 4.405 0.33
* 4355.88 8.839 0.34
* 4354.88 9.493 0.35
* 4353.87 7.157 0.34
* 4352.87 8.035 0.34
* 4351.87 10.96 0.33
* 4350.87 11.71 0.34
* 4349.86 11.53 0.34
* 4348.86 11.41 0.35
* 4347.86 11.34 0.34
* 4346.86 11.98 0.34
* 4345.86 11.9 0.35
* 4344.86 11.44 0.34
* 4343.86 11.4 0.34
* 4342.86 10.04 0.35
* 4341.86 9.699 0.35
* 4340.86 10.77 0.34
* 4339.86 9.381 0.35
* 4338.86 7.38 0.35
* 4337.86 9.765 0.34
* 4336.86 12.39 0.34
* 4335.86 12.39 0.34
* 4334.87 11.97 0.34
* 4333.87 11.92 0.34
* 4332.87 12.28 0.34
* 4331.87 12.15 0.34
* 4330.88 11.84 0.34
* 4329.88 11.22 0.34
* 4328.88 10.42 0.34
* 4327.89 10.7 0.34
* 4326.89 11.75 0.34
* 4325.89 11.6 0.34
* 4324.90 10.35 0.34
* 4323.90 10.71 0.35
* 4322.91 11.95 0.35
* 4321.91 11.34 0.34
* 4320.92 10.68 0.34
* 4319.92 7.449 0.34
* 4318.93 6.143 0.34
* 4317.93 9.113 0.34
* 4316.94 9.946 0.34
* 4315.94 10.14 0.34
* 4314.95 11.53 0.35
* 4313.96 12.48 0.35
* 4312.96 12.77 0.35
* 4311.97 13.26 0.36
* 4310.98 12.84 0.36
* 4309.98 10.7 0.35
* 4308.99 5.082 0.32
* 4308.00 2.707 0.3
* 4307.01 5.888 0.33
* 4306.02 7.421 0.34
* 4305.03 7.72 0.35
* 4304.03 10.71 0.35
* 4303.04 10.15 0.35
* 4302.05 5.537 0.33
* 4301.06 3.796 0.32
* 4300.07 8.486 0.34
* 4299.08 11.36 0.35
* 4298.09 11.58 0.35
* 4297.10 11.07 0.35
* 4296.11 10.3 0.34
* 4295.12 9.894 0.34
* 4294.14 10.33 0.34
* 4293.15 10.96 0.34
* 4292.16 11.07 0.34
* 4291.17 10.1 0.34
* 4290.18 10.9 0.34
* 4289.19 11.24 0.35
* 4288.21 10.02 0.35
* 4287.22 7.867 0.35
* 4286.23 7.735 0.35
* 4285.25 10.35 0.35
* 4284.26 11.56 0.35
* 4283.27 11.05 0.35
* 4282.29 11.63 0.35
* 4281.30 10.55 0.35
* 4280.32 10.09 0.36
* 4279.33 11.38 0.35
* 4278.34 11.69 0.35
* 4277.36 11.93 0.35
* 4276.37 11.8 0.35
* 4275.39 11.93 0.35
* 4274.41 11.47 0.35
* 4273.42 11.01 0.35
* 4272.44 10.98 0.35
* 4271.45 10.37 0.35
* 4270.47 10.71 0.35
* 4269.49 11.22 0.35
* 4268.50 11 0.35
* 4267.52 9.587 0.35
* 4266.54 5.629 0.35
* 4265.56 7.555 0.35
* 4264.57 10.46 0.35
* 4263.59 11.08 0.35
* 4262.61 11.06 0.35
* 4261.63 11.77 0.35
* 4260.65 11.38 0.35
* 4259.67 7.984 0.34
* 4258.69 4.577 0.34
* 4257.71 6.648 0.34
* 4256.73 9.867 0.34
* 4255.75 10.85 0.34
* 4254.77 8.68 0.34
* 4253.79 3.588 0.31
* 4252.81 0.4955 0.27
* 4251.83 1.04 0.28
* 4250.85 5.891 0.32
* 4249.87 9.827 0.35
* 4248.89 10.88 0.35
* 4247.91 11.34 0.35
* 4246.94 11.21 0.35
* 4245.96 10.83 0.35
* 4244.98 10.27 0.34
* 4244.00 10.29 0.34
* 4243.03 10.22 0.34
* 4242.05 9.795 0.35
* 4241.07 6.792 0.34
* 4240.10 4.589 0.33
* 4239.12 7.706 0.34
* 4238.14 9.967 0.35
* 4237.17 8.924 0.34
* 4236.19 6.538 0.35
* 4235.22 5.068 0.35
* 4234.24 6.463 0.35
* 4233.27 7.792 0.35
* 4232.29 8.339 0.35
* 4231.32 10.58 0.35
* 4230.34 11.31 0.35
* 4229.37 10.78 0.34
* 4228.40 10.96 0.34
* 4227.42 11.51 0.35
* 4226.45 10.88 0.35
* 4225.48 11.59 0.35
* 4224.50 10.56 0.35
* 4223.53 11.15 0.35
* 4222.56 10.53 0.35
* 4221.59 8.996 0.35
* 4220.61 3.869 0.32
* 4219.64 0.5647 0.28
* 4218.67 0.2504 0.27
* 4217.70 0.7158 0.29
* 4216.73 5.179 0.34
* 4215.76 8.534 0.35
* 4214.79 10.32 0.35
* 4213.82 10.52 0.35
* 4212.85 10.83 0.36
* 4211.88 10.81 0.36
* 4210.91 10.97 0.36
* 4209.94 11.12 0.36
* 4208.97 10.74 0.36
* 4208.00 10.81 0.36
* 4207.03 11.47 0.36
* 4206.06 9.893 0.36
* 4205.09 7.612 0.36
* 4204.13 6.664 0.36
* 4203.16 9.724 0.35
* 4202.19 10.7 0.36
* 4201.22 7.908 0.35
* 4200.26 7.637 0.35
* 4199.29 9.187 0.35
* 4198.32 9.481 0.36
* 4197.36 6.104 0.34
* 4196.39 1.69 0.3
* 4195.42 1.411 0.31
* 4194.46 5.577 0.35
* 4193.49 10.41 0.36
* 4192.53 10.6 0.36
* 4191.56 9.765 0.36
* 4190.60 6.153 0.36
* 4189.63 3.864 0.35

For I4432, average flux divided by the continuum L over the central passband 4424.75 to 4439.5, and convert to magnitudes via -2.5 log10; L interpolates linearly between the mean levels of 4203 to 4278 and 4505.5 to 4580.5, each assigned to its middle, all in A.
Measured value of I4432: 0.18 mag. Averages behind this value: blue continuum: 8.93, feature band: 9.05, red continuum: 11.8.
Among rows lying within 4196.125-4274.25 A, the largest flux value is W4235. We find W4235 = 11.77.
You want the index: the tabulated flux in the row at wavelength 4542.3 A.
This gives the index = 13.23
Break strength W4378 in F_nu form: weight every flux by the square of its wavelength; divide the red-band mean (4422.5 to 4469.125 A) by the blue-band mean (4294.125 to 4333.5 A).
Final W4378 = 0.96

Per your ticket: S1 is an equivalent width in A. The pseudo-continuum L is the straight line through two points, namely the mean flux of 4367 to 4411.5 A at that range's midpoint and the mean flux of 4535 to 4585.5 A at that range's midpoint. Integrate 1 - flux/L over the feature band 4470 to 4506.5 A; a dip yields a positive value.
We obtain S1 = 8.42 A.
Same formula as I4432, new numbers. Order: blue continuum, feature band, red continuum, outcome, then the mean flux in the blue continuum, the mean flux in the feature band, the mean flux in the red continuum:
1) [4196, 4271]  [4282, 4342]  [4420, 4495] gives -0.18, 8.58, 10.1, 8.38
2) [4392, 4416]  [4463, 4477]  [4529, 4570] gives 0.27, 9.5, 8.42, 12.4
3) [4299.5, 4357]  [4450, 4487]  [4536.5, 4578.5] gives 0.42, 10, 8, 12.9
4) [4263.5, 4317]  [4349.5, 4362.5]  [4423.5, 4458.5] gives 0.14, 10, 8.39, 8.93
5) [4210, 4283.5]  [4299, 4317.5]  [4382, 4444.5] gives -0.02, 9.01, 9.03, 8.64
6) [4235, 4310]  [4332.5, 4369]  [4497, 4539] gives -0.02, 9.17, 9.74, 10.4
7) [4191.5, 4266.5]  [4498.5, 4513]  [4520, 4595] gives 0.05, 8.41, 10.9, 12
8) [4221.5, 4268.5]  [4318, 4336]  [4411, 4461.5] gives -0.24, 8.85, 10.9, 8.59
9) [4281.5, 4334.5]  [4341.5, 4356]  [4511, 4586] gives -0.02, 10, 10.5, 12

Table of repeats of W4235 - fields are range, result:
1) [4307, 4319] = 13.26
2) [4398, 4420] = 11.17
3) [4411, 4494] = 12.76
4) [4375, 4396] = 11.35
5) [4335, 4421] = 12.39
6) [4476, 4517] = 12.77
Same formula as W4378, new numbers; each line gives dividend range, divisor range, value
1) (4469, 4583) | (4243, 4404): 1.24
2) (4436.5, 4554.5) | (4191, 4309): 1.22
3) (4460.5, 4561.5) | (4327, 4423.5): 1.16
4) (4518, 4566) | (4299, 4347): 1.25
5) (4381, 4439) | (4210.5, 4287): 1.04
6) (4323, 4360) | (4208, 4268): 1.28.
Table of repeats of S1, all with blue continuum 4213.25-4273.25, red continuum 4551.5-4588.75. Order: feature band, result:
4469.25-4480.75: 6.06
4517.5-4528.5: 2.90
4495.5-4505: 1.01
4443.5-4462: 5.08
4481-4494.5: 2.58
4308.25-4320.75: -0.67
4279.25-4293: -1.94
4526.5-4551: 3.03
